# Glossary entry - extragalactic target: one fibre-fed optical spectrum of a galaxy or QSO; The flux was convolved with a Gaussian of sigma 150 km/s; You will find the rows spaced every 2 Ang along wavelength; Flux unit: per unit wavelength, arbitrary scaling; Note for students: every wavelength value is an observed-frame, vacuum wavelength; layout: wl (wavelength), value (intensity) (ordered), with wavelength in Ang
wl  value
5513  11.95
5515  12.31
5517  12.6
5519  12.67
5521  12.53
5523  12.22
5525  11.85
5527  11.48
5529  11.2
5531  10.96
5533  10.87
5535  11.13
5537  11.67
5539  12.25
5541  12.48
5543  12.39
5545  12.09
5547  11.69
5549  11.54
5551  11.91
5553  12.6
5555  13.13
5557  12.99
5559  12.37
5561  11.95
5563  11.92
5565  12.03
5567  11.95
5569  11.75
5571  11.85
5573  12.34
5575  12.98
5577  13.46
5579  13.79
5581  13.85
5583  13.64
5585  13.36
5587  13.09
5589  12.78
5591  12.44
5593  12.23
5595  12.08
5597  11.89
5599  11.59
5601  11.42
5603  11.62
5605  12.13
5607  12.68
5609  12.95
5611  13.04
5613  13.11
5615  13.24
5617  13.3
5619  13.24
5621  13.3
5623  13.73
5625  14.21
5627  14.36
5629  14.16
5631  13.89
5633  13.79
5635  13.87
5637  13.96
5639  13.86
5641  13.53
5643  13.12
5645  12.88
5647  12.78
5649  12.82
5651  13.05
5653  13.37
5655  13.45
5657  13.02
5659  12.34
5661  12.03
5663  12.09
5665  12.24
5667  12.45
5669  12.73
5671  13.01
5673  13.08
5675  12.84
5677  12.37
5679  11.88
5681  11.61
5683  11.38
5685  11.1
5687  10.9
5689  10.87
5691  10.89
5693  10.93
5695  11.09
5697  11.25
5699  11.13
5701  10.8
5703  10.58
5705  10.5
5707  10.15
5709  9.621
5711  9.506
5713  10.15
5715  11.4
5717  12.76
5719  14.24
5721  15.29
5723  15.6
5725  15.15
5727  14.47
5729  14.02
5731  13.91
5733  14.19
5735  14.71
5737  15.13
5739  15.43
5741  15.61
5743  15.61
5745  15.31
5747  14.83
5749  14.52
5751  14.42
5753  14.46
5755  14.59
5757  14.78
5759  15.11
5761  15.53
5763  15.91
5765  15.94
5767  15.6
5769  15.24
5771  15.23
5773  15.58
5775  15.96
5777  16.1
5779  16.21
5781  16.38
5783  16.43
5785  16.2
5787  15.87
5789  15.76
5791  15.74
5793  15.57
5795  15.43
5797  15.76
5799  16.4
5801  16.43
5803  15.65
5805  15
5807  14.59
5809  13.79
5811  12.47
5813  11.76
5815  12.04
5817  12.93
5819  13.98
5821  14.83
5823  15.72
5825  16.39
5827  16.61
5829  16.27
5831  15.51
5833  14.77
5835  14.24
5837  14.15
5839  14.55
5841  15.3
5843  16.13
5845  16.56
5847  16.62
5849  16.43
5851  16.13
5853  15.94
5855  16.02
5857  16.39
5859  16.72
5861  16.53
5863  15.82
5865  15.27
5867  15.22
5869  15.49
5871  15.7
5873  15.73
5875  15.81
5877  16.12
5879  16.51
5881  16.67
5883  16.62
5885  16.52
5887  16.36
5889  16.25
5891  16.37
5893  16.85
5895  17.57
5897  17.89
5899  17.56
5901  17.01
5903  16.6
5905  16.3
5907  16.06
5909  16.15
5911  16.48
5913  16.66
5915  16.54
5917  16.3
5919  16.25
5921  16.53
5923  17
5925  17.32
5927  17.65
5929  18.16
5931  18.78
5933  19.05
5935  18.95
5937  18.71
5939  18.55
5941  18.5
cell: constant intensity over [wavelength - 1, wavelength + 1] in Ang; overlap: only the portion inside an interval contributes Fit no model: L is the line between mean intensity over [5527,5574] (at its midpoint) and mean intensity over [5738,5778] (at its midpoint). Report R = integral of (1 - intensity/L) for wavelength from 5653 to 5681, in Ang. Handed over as 2.5 Ang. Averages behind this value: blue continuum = 11.9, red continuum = 15.3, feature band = 12.6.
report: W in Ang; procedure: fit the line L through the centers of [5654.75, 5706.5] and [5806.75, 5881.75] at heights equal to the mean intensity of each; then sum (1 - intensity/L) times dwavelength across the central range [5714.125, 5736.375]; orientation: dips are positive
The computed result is -2.6 Ang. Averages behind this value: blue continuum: 11.8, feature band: 14.2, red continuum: 15.3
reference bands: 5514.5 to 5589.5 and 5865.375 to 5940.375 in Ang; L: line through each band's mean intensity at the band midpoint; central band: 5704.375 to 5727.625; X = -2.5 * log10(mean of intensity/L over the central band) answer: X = 0.17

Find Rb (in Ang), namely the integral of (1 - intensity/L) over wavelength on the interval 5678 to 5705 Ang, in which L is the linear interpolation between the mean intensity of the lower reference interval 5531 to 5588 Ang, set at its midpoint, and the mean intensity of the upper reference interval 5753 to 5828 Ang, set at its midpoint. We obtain 5.6 Ang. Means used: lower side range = 12.4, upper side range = 15.2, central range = 11.1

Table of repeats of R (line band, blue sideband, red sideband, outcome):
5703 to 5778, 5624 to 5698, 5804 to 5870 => -2.10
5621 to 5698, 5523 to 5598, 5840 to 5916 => 4.82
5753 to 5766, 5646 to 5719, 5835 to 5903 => -1.58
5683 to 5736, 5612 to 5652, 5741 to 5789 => 9.28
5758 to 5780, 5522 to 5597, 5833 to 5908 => -1.17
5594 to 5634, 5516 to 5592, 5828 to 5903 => 0.19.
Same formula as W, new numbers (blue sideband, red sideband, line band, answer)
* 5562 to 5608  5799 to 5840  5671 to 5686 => 1.4 Ang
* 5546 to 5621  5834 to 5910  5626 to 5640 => -0.9 Ang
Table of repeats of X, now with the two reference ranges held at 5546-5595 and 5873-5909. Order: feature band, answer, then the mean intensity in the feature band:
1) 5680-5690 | 0.25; 11.2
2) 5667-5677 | 0.08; 12.8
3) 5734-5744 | -0.04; 15.3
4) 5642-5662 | 0.06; 12.9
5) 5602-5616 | 0.03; 12.7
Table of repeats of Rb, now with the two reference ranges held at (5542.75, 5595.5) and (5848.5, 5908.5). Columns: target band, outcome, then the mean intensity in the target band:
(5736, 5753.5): -0.4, 15.1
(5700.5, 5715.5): 4.2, 10.3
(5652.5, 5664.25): 0.8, 12.7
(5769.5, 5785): -0.9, 16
